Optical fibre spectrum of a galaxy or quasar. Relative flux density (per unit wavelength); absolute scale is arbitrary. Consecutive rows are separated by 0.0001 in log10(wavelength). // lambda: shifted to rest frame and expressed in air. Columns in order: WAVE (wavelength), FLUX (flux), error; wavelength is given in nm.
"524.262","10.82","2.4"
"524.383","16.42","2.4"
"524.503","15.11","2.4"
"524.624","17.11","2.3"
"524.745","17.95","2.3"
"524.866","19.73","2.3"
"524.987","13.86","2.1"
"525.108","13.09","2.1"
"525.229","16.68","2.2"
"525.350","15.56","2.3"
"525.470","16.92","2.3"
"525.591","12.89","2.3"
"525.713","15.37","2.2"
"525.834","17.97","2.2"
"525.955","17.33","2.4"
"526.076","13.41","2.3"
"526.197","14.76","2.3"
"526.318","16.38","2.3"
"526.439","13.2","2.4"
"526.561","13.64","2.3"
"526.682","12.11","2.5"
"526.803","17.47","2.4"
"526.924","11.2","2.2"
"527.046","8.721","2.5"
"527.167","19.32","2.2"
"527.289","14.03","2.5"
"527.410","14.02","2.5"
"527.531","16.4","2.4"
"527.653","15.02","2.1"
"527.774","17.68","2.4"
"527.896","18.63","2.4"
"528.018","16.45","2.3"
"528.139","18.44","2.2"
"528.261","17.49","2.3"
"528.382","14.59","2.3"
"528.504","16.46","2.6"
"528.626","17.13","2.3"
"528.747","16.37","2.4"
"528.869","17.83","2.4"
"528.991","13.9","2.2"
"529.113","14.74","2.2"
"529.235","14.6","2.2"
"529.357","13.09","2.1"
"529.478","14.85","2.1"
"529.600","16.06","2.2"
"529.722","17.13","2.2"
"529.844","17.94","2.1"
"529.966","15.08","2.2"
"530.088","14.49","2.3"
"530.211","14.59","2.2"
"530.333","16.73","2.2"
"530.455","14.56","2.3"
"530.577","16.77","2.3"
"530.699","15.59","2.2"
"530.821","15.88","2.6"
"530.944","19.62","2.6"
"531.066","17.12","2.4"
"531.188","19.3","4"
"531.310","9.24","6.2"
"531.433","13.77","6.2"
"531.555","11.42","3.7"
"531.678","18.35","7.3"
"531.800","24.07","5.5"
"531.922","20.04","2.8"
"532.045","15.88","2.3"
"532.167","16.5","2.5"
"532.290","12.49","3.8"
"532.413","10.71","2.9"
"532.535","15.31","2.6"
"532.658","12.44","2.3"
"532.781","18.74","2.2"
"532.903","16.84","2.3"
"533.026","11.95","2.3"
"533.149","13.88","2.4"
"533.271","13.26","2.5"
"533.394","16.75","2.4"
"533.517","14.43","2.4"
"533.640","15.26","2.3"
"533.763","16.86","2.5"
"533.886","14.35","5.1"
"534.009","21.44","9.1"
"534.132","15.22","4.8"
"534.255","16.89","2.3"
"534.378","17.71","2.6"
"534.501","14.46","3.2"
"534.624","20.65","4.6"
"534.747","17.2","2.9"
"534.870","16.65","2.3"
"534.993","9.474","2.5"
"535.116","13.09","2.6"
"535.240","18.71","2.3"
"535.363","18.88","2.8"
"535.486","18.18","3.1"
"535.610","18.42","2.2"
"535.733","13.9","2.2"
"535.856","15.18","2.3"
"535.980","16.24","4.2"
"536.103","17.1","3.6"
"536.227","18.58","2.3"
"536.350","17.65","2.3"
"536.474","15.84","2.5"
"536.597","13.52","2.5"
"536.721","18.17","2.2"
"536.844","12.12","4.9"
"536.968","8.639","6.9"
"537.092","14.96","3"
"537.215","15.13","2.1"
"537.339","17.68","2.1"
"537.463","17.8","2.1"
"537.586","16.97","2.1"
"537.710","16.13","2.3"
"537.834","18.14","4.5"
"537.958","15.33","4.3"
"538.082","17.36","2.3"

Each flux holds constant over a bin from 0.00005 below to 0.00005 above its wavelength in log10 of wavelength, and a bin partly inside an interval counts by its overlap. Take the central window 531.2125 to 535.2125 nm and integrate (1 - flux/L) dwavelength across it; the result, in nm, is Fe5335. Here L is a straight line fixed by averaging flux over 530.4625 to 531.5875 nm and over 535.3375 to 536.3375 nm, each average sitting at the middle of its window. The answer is 0.16 nm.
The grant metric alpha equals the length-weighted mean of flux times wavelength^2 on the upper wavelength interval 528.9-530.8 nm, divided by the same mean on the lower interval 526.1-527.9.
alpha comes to 1.06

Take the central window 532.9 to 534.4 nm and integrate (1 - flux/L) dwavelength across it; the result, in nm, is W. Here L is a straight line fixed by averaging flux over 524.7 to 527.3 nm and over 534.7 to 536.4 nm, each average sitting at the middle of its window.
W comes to 0.04 nm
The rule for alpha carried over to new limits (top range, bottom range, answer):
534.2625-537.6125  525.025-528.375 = 1.08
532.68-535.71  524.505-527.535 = 1.10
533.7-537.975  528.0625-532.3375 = 1.03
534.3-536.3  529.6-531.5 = 1.06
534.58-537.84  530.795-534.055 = 1.03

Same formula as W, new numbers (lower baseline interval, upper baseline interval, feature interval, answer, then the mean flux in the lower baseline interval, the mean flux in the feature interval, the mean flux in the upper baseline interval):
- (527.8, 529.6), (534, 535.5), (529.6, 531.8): 0.04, 16.1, 16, 16.6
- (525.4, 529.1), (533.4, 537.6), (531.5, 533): -0.01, 15.5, 16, 16.1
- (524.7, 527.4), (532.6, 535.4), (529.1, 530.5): 0.01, 15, 15.3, 15.9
